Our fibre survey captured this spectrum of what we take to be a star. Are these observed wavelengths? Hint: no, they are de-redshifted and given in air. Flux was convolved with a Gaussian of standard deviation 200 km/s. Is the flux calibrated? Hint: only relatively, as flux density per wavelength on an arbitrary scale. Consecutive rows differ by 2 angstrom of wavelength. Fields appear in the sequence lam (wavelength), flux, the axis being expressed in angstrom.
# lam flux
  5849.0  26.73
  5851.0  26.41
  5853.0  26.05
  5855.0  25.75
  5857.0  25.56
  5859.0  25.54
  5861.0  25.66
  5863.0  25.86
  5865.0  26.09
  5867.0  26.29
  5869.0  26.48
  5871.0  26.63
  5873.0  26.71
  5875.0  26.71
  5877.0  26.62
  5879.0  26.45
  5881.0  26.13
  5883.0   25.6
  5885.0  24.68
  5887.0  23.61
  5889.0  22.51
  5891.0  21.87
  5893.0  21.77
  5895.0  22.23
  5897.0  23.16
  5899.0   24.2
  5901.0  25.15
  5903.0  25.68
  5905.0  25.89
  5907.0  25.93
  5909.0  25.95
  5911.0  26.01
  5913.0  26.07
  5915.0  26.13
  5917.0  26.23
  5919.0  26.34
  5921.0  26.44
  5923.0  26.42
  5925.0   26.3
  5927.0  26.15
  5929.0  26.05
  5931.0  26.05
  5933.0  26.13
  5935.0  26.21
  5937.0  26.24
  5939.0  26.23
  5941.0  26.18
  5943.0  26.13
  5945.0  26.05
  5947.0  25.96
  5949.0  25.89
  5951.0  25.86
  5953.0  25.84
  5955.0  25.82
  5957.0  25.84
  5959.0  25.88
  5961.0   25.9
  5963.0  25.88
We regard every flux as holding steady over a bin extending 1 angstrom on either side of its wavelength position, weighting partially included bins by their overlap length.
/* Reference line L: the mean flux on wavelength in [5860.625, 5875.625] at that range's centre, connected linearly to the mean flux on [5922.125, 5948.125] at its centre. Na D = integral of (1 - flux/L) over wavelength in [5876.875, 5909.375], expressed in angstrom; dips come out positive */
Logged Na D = 2.2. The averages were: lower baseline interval 26.3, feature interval 24.5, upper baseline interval 26.2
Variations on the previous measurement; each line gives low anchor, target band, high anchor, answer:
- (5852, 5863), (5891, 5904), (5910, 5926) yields 1.25 angstrom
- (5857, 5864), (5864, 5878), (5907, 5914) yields -0.42 angstrom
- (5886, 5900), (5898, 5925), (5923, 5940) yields -1.65 angstrom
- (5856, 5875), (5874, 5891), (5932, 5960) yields 0.66 angstrom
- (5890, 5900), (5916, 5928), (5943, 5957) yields -1.02 angstrom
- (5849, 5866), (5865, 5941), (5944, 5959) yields 1.16 angstrom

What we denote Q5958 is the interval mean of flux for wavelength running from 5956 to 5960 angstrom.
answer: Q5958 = 25.9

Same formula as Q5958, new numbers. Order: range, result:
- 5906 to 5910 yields 25.9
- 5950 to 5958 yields 25.8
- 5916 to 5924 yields 26.4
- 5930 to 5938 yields 26.2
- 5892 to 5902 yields 23.3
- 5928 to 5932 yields 26.1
